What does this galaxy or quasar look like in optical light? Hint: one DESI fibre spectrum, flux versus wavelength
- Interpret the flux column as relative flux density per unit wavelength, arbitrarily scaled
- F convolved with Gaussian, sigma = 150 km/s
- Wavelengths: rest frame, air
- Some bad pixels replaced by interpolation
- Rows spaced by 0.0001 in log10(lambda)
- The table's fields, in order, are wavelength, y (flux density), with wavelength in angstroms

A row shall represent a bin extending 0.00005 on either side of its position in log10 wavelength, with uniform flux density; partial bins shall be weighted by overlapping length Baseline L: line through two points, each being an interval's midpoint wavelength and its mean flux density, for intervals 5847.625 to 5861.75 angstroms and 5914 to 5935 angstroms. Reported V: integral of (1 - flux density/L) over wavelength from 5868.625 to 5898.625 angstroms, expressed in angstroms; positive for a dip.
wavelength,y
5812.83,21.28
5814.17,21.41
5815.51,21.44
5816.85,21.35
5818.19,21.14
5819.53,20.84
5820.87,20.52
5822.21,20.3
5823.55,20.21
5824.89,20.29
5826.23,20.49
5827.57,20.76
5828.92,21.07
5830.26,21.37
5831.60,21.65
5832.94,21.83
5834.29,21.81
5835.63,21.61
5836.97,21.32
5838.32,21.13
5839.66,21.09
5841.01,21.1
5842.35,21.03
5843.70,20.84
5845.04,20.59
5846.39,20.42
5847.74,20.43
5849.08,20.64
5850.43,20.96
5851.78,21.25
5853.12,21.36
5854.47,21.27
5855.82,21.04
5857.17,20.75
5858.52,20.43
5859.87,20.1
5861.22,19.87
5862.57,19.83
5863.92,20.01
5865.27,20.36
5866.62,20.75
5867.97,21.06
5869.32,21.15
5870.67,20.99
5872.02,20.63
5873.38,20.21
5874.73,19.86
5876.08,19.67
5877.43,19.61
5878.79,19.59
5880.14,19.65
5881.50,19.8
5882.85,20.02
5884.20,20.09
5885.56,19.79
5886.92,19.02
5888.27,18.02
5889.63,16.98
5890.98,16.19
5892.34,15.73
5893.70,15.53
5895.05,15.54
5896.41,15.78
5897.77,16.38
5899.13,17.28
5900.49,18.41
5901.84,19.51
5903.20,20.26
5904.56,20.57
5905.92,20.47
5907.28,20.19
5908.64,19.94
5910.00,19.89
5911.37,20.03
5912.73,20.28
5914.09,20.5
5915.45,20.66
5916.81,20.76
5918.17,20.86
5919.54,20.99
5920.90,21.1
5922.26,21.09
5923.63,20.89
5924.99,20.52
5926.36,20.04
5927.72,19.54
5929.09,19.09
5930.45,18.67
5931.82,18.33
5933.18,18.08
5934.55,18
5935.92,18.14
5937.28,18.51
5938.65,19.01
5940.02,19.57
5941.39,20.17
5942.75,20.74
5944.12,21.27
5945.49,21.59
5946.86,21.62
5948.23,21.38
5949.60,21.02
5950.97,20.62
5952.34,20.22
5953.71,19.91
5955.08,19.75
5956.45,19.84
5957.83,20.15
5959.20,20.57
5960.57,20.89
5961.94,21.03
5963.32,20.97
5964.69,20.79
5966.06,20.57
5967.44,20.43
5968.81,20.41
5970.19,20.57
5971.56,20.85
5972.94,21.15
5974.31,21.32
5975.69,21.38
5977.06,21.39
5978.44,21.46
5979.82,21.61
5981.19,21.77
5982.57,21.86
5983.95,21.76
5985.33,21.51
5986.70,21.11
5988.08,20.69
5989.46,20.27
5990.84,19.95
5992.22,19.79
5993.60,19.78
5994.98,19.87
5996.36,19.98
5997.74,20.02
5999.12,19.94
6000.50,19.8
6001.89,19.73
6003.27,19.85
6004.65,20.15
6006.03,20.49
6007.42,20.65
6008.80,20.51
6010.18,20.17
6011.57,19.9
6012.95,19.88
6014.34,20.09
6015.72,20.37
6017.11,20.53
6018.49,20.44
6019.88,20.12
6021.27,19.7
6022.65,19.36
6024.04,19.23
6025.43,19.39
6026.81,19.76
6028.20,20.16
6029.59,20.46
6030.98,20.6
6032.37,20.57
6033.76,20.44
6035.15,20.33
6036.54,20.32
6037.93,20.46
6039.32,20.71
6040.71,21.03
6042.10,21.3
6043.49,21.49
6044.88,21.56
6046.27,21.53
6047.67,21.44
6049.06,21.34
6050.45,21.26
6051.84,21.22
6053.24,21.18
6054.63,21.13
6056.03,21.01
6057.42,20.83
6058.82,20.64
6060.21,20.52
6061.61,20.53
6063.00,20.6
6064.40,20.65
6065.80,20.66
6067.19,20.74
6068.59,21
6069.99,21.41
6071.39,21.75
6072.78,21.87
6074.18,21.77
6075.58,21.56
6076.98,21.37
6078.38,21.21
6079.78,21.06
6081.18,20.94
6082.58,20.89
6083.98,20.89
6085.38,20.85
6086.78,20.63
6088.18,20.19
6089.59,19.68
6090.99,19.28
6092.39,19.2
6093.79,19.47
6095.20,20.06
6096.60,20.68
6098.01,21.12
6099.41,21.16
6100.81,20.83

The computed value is 2.63 angstroms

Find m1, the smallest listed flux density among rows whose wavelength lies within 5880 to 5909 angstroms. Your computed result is 15.53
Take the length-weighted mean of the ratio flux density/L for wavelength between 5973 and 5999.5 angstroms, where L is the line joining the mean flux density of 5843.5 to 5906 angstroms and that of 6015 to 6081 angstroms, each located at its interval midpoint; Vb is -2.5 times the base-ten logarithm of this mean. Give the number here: -0.03 mag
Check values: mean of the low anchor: 19.5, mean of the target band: 20.8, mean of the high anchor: 20.8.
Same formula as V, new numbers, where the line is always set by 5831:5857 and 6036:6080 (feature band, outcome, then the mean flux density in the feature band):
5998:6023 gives 1.2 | 20.1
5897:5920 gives 1.4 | 19.8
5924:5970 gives 2.3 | 20.1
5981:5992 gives 0.0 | 21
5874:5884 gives 0.6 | 19.8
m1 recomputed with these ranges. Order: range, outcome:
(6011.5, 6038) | 19.23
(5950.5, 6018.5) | 19.73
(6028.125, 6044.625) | 20.16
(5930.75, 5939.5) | 18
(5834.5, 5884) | 19.59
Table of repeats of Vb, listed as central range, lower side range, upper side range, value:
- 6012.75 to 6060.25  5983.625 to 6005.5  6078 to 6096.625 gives -0.016 mag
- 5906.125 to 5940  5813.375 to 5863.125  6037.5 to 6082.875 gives 0.063 mag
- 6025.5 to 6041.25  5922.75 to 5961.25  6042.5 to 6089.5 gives 0.020 mag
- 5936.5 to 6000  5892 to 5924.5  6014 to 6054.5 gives -0.038 mag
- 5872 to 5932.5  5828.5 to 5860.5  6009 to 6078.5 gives 0.090 mag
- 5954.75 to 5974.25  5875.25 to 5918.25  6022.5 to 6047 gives -0.048 mag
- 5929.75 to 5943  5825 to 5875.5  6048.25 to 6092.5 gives 0.108 mag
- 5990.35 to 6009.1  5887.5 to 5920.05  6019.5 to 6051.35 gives 0.003 mag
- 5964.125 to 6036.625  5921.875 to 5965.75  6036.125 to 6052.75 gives 0.012 mag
